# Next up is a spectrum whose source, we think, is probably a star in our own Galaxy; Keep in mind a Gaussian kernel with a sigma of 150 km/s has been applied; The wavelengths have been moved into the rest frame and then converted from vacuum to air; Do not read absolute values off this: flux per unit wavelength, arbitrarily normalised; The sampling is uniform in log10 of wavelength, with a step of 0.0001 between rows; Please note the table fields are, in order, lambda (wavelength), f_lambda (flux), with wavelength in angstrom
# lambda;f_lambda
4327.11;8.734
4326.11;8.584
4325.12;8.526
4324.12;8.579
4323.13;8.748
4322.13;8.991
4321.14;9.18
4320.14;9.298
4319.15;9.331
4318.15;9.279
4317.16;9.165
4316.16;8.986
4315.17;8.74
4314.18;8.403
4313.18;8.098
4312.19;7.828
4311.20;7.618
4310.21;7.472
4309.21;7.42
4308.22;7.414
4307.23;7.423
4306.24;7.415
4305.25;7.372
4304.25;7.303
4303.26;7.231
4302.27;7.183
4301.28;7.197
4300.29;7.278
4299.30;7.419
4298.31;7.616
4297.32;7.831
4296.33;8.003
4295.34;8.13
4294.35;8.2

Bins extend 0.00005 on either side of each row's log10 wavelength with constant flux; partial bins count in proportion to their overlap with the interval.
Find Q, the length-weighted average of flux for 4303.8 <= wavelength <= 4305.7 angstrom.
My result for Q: 7.3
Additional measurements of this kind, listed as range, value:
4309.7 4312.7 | 7.64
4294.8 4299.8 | 7.8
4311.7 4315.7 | 8.28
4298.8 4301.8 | 7.3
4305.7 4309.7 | 7.43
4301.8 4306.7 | 7.29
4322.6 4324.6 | 8.67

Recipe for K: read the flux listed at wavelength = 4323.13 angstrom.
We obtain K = 8.748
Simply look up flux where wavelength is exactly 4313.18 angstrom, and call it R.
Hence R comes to 8.098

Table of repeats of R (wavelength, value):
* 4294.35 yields 8.2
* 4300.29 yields 7.278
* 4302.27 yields 7.183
